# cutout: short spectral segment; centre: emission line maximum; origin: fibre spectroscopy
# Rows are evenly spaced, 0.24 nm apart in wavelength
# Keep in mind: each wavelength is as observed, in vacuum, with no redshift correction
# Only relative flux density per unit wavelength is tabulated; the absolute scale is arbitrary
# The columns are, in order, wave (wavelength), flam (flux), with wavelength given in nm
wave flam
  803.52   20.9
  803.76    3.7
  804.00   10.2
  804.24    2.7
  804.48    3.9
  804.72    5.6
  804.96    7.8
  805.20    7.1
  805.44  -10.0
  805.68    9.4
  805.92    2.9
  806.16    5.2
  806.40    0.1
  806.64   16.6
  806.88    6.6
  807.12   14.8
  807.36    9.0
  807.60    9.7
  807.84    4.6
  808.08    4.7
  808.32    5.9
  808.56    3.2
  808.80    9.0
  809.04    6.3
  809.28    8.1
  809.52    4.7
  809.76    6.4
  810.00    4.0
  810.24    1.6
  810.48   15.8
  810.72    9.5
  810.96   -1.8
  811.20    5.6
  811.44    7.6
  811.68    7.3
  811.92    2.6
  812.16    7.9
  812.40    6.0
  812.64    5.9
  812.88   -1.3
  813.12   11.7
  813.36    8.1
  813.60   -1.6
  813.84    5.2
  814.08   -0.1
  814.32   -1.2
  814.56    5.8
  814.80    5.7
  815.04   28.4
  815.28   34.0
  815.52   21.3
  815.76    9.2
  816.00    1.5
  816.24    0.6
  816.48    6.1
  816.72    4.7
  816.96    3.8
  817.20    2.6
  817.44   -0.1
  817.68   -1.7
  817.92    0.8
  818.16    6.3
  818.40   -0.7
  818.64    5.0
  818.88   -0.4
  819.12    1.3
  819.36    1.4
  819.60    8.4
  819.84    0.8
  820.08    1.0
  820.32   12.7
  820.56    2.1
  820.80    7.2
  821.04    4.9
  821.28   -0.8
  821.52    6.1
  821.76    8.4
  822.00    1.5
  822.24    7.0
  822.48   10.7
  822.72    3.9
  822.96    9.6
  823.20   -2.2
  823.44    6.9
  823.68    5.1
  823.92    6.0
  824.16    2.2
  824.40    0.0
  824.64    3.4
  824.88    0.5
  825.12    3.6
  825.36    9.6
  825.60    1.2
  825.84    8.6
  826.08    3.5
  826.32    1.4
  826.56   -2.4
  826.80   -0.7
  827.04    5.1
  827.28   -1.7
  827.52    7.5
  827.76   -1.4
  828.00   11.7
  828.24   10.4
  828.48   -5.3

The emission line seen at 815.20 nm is H-beta 4861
